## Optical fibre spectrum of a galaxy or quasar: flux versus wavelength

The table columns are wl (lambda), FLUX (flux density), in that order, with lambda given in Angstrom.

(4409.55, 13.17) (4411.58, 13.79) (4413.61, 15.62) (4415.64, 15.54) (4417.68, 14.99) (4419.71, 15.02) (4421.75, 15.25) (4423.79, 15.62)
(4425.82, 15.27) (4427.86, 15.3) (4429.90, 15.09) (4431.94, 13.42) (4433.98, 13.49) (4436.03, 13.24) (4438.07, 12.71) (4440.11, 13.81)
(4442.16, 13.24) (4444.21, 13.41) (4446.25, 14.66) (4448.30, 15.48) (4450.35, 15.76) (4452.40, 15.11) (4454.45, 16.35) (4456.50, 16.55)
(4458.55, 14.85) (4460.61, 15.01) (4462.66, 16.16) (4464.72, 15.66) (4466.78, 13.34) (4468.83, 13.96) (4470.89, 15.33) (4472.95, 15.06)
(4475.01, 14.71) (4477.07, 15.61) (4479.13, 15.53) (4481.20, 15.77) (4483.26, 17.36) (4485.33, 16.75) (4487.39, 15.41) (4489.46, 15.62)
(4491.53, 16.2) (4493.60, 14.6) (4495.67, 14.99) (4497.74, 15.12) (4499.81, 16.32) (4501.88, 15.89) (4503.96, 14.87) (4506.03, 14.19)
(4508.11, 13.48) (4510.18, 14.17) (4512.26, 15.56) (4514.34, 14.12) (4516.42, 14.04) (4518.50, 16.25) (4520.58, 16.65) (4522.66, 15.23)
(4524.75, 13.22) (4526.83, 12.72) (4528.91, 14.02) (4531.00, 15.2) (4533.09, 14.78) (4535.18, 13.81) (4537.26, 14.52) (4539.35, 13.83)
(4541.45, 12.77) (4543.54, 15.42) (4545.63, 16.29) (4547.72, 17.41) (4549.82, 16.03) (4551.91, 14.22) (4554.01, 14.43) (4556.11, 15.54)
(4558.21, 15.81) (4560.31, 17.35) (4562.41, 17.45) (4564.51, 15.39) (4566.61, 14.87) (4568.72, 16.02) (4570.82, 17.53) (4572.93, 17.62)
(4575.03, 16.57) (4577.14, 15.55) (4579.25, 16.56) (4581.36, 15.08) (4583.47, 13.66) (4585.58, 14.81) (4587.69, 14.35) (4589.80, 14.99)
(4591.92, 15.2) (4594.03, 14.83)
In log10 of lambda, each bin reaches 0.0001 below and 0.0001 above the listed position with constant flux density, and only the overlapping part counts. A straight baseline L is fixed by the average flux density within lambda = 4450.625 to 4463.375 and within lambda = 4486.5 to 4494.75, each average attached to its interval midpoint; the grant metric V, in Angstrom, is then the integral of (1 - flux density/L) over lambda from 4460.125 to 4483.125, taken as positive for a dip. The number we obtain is 0.6 Angstrom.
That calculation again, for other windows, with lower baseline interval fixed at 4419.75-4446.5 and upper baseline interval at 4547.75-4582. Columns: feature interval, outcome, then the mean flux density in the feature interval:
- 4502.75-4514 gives 0.59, 14.4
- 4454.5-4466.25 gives -0.82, 15.6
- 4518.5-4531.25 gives 0.73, 14.6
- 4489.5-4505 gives -0.34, 15.4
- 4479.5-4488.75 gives -0.82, 16.2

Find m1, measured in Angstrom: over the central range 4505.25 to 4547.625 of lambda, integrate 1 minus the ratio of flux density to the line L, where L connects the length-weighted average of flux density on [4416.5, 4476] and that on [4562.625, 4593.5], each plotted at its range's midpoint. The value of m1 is 2.0 Angstrom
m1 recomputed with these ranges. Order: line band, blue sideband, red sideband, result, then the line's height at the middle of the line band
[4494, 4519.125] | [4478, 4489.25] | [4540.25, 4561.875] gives 1.64 Angstrom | 15.9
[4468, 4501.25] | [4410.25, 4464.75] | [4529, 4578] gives -0.94 Angstrom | 15.1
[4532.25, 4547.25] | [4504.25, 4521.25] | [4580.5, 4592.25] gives 0.13 Angstrom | 14.7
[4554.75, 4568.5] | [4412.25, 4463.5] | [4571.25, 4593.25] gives -0.56 Angstrom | 15.4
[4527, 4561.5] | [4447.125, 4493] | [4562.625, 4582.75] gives 2.01 Angstrom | 16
